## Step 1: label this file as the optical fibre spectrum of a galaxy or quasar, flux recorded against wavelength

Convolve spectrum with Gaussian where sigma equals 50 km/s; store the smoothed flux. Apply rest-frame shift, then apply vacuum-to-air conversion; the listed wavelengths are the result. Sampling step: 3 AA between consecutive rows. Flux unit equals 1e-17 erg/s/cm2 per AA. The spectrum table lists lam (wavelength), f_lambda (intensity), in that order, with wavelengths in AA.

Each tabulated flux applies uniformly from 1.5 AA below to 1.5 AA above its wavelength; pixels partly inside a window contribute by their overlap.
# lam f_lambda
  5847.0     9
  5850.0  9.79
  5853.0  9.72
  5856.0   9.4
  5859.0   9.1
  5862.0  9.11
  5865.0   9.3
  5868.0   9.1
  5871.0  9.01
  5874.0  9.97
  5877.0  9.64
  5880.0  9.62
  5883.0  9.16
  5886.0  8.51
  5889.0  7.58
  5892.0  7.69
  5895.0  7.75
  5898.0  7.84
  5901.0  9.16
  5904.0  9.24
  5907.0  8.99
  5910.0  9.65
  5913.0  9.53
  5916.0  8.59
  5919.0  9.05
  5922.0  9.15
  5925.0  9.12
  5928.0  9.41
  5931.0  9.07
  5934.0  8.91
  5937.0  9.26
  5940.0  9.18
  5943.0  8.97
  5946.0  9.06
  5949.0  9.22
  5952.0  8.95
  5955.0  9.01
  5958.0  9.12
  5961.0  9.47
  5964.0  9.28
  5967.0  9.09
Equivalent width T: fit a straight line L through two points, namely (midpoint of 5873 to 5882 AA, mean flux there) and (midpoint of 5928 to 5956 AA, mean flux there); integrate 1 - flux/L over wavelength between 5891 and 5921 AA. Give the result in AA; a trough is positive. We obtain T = 2.07 AA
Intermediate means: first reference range 9.7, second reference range 9.09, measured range 8.77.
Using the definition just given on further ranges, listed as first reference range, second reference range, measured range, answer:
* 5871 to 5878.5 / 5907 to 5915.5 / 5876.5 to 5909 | 2.98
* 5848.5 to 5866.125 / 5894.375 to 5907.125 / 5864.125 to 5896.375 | 0.54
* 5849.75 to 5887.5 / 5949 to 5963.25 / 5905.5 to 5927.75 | 0.15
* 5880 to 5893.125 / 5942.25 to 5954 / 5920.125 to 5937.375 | -0.57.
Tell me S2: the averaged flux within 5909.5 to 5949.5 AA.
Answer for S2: 9.14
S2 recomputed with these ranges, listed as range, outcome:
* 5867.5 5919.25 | 8.89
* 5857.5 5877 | 9.29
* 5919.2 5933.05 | 9.16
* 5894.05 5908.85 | 8.65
